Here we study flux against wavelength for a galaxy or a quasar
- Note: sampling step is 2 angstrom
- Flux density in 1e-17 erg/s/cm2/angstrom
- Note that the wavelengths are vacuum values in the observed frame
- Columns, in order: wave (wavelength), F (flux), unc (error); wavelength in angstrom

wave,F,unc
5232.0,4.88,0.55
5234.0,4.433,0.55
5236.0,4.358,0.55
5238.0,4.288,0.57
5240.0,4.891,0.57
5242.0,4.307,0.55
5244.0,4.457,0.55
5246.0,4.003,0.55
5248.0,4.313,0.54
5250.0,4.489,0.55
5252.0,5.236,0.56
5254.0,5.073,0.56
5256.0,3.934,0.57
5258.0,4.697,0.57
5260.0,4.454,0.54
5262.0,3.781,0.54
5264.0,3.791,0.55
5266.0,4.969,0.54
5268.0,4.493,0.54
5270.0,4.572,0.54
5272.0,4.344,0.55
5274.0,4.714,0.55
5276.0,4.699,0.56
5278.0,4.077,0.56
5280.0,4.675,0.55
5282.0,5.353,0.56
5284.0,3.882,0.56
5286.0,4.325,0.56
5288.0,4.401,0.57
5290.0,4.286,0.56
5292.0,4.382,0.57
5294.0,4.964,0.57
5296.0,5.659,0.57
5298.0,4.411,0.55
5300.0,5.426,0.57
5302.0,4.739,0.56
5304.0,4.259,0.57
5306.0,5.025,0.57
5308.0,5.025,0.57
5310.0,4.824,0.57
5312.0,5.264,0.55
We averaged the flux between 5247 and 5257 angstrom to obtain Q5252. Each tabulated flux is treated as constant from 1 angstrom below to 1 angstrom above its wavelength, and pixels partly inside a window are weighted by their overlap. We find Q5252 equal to 4.61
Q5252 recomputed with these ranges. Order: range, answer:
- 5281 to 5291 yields 4.45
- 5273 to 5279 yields 4.5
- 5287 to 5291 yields 4.34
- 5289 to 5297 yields 4.82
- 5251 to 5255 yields 5.15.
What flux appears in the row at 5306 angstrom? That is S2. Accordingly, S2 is 5.025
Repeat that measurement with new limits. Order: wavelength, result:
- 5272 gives 4.344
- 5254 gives 5.073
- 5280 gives 4.675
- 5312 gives 5.264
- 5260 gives 4.454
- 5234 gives 4.433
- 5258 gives 4.697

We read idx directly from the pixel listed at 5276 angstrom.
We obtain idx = 4.699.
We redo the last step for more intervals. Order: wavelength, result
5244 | 4.457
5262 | 3.781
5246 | 4.003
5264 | 3.791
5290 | 4.286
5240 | 4.891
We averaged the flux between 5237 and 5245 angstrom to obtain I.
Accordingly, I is 4.49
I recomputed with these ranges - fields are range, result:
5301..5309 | 4.76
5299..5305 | 4.81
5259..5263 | 4.12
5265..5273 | 4.59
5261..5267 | 4.18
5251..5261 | 4.68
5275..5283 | 4.7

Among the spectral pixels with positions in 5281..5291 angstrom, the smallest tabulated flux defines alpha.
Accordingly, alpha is 3.882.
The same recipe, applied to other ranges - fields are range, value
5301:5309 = 4.259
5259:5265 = 3.781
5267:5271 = 4.493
